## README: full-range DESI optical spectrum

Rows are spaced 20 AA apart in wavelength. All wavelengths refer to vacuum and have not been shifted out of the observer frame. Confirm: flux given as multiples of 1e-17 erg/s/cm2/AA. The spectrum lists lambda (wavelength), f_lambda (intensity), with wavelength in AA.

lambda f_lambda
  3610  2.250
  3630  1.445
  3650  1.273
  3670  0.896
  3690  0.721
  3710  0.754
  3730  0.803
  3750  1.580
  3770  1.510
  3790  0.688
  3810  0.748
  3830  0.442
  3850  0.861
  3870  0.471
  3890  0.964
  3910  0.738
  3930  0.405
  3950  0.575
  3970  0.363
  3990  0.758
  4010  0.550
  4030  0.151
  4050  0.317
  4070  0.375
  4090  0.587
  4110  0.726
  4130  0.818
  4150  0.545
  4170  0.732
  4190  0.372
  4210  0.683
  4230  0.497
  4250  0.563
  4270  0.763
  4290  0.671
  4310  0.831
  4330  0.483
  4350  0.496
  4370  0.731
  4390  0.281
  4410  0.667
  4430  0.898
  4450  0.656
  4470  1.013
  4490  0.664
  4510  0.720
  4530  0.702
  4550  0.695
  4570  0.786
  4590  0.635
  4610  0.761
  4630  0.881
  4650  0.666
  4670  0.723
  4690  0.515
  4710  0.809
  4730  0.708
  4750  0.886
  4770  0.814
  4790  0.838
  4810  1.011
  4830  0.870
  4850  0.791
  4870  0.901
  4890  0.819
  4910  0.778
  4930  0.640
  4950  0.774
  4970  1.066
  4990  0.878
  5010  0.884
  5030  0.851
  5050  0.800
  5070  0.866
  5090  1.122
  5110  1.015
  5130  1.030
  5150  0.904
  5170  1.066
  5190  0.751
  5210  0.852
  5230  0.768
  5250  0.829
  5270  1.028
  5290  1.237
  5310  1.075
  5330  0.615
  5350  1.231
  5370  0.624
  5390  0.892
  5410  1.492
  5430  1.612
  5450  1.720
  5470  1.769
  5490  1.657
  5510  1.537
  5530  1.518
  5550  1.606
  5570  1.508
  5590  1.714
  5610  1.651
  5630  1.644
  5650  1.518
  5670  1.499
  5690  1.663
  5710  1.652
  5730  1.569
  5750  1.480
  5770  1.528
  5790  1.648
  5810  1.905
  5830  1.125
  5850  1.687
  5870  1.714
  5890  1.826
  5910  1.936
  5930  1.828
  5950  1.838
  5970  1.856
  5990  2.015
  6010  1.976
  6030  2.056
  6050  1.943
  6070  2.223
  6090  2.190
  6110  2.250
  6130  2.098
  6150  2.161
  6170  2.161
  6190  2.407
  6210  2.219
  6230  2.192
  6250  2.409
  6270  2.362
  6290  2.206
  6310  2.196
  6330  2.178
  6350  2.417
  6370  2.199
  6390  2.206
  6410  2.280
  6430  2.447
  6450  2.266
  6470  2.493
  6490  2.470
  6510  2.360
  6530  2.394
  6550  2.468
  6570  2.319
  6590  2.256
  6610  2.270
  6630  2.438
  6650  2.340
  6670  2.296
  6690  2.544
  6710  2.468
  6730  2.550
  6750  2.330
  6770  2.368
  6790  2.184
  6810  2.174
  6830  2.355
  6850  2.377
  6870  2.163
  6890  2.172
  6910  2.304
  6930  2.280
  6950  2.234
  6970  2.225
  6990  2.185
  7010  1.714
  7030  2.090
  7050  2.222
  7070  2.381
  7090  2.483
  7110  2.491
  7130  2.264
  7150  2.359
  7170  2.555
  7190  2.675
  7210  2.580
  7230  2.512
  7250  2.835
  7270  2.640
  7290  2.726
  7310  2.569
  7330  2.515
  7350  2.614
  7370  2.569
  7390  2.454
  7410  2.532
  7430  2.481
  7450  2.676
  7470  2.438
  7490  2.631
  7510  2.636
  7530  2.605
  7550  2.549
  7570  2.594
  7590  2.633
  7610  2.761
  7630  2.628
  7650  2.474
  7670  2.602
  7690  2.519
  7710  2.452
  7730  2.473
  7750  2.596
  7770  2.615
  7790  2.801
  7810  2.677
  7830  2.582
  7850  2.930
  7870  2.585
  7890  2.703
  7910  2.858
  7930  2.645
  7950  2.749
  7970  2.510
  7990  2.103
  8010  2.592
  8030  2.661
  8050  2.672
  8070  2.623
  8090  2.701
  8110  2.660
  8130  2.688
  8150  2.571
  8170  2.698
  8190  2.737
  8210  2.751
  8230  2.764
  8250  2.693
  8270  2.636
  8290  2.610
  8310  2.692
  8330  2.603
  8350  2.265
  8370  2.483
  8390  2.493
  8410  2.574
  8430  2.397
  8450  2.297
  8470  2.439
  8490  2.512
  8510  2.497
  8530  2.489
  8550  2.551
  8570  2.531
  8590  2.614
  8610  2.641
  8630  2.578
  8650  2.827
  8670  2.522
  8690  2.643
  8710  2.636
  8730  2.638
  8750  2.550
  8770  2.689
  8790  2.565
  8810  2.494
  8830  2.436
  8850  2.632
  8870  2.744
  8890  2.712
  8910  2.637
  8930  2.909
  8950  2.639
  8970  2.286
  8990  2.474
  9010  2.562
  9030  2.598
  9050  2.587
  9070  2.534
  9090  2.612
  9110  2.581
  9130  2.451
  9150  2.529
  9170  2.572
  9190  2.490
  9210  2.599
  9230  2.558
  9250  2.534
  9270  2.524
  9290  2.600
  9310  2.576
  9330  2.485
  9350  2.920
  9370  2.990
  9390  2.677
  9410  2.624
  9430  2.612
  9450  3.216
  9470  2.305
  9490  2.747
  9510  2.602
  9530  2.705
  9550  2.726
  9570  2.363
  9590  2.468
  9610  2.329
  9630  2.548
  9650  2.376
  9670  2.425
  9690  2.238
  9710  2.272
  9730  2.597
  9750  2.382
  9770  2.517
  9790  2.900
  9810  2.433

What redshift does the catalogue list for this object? 0.35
